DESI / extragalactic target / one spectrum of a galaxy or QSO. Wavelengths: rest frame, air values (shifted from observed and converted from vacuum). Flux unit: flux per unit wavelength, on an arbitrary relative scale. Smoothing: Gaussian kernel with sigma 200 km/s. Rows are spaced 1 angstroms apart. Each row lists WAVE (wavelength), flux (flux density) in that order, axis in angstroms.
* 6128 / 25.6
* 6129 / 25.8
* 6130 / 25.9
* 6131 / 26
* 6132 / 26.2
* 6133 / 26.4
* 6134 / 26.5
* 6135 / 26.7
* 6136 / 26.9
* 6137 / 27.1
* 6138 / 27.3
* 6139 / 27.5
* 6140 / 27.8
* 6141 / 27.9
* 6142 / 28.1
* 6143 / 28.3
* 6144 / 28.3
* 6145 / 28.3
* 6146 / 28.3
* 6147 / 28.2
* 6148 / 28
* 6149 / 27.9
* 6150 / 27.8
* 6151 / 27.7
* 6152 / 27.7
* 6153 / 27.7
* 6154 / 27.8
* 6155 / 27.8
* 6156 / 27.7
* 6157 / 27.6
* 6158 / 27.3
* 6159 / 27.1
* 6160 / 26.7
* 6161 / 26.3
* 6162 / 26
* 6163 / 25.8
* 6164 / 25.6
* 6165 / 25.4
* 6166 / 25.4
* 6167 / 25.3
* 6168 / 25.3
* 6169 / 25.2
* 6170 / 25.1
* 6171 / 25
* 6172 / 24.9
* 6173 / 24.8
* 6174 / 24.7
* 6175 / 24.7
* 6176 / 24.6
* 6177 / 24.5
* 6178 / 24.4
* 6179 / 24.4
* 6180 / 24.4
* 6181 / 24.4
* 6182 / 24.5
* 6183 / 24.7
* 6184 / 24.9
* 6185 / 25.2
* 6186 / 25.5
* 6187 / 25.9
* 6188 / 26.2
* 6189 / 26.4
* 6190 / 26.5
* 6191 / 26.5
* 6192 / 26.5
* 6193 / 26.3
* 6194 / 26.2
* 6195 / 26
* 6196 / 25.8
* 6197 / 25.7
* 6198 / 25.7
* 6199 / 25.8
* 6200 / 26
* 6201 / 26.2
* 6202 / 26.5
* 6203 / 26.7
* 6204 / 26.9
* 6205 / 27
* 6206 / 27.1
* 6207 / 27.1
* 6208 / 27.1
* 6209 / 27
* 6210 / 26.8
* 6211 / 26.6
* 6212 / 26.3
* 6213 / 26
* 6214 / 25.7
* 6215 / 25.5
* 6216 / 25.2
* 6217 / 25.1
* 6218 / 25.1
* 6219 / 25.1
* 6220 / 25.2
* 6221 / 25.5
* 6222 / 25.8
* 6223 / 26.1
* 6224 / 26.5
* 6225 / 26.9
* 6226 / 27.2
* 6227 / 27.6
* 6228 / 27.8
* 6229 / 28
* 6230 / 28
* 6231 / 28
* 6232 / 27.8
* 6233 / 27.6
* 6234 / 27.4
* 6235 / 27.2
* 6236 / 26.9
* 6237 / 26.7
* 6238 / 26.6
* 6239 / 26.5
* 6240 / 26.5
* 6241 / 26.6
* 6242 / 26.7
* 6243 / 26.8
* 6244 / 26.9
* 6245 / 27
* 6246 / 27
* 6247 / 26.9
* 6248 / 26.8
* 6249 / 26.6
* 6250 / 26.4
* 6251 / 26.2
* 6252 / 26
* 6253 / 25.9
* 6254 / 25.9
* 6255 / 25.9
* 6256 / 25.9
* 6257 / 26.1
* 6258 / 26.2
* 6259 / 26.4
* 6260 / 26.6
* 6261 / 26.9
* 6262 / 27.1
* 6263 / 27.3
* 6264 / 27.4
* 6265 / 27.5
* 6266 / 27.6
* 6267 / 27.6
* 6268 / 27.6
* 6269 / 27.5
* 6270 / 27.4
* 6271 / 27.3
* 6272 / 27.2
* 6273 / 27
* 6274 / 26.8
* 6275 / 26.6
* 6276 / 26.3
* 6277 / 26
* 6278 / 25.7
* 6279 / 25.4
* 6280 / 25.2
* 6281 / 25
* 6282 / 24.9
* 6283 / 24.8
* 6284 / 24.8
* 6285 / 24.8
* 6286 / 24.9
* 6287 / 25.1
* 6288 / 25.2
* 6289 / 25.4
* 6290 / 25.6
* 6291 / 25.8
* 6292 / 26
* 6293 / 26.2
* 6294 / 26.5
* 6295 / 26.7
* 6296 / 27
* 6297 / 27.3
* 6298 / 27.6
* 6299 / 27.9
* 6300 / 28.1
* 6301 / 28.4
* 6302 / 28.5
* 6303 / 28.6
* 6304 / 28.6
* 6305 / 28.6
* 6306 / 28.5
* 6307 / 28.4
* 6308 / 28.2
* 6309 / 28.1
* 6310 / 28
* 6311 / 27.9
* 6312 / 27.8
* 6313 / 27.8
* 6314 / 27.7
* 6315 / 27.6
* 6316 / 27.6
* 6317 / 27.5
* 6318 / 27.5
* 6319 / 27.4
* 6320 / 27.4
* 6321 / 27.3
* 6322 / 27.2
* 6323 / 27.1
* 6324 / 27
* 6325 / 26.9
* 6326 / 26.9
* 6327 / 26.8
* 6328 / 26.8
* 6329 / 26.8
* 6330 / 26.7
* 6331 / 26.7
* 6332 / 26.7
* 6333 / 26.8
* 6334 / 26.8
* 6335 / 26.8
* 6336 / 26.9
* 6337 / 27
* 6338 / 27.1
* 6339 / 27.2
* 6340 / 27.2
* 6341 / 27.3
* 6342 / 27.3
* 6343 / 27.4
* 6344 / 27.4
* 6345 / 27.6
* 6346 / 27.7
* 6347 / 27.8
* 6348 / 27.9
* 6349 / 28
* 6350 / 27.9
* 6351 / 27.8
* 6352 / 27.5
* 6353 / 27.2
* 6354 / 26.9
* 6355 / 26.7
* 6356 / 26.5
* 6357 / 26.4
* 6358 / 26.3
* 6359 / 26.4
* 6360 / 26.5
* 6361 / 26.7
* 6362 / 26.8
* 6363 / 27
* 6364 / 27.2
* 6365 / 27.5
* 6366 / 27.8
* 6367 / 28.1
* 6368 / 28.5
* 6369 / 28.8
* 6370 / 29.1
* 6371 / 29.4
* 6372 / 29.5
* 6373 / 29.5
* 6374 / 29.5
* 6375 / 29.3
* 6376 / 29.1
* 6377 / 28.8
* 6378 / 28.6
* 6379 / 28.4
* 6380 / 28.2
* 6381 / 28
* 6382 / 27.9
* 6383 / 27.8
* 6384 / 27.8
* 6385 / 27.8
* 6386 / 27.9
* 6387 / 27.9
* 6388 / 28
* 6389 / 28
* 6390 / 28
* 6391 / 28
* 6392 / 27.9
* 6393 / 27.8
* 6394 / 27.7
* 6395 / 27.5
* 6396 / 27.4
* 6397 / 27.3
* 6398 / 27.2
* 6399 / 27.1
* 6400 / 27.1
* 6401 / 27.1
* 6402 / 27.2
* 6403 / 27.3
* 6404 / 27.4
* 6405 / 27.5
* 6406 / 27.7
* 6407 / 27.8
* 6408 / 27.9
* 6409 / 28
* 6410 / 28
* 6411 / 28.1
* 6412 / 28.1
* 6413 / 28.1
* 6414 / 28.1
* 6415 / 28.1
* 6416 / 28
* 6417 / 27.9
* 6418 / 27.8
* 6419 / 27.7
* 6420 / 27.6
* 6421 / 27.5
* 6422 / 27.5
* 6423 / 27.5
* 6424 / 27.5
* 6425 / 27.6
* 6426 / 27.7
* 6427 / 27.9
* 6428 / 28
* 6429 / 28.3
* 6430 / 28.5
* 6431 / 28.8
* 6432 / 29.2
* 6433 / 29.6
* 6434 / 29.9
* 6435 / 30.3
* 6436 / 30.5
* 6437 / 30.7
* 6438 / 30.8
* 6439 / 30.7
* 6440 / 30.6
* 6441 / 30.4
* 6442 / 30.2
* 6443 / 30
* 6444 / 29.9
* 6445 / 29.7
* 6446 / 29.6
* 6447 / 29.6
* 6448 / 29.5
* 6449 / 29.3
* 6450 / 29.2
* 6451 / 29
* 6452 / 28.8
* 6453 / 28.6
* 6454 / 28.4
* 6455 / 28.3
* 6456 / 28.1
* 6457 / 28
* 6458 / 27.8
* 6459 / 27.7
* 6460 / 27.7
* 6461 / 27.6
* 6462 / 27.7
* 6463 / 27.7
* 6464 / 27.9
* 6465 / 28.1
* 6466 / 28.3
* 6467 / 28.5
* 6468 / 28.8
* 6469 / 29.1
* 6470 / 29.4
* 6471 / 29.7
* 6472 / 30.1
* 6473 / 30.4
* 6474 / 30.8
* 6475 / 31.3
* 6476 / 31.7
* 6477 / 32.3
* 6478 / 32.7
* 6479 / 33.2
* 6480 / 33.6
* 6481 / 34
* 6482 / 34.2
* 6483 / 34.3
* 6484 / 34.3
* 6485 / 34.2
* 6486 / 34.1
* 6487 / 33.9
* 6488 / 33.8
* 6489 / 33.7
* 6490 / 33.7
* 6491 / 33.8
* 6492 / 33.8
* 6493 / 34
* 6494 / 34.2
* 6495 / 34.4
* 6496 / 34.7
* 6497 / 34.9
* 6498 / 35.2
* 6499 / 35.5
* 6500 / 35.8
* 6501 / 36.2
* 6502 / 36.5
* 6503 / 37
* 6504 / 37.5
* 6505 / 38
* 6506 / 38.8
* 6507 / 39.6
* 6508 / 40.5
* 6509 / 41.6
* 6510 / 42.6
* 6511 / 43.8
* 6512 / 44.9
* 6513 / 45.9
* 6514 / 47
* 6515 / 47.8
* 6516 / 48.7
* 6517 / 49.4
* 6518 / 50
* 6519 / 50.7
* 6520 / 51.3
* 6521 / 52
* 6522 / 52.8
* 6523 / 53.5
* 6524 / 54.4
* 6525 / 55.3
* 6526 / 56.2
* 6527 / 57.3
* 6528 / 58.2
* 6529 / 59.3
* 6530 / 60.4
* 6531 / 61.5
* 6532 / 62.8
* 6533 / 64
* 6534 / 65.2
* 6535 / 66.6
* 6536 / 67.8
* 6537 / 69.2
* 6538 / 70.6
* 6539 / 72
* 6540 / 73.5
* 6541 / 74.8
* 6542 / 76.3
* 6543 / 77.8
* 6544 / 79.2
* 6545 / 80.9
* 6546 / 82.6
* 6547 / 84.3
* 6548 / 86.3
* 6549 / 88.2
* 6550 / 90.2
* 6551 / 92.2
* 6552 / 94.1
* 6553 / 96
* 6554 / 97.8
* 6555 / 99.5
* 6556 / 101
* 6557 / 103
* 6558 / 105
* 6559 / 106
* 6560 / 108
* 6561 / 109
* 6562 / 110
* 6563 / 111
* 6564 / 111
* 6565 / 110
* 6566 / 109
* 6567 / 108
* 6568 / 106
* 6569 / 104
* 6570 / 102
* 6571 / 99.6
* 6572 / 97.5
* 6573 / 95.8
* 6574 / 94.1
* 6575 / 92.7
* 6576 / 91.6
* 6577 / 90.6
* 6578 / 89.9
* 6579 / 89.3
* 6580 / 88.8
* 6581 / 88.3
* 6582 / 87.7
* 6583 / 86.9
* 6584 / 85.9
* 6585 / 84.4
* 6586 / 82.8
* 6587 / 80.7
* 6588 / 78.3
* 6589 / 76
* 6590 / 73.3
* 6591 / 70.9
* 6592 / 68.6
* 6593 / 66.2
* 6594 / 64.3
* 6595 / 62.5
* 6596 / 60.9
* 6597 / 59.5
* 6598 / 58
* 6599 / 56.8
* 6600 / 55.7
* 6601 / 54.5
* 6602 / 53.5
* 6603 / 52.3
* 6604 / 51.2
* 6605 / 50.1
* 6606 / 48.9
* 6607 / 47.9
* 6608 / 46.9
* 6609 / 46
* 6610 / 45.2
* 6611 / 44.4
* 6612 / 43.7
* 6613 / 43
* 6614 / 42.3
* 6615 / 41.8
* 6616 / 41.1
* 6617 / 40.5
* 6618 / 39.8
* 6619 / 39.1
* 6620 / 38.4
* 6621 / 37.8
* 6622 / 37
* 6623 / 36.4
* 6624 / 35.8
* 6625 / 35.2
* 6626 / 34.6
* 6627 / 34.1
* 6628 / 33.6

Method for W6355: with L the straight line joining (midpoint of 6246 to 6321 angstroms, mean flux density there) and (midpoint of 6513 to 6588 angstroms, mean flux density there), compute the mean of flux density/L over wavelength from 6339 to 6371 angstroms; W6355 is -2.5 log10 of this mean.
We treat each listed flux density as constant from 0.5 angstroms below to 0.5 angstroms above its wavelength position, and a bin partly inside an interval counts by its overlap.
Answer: 0.44 mag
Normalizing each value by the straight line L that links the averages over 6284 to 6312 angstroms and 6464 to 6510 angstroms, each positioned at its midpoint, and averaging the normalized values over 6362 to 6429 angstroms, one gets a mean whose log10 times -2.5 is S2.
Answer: 0.10 mag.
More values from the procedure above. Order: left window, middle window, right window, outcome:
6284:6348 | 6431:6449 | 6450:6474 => -0.06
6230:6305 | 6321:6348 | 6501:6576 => 0.37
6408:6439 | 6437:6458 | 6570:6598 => 0.23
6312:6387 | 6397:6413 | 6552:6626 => 0.35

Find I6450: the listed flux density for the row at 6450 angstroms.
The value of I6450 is 29.2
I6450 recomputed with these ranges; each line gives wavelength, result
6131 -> 26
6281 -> 25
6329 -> 26.8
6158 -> 27.3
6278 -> 25.7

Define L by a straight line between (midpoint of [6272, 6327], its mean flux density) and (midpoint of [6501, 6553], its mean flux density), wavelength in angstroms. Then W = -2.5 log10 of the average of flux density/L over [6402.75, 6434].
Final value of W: 0.50 mag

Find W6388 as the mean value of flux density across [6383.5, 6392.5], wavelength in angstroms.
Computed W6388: 27.9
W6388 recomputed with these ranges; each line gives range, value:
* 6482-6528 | 41.6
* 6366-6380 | 28.9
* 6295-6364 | 27.4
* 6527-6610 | 79.9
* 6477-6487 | 33.8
